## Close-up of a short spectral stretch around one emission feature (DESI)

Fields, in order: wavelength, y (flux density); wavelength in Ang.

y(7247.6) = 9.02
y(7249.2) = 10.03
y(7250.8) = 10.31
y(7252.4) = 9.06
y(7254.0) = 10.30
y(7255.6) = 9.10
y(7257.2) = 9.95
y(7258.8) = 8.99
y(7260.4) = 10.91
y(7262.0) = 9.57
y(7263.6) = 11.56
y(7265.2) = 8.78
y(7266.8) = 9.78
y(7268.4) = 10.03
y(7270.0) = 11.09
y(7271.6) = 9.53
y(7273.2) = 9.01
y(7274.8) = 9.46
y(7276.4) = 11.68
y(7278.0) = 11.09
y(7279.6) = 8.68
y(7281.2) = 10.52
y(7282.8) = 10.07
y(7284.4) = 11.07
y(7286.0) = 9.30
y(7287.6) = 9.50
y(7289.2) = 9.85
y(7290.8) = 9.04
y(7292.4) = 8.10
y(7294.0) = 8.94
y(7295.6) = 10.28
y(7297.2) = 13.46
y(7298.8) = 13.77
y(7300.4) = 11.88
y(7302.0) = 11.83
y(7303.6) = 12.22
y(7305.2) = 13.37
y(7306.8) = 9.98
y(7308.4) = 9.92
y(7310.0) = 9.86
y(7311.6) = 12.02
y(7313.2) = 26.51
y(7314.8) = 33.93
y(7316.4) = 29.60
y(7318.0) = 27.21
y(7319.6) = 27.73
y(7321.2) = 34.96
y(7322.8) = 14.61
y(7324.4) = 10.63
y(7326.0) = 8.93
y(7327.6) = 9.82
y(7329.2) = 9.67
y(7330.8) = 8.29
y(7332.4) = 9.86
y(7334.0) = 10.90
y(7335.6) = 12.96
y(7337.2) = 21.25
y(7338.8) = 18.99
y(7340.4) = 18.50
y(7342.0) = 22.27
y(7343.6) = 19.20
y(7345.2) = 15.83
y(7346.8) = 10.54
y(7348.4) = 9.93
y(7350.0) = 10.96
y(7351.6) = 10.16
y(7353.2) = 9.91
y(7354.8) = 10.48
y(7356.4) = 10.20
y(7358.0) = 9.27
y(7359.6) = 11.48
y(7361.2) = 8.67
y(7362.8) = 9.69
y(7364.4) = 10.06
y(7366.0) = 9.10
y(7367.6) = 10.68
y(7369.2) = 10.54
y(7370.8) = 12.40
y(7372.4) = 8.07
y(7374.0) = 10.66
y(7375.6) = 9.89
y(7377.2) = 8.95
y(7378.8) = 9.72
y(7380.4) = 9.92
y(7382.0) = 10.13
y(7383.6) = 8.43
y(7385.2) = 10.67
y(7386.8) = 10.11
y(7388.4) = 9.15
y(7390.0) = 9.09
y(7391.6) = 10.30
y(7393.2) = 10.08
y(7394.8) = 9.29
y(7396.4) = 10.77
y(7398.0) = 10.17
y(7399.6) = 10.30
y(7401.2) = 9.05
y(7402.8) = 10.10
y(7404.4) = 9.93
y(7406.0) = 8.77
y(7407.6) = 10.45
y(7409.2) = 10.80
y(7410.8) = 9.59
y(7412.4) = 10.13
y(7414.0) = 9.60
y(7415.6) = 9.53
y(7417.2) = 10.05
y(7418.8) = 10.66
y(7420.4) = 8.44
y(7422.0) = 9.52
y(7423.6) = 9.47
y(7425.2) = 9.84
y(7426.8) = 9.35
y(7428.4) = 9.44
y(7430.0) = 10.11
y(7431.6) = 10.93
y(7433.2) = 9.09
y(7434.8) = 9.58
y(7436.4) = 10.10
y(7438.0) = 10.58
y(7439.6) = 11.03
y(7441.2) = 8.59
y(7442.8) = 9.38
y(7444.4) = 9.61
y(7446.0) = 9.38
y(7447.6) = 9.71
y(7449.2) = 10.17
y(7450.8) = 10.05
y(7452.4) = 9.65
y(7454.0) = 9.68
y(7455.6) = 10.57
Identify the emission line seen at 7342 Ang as [N II] 6583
